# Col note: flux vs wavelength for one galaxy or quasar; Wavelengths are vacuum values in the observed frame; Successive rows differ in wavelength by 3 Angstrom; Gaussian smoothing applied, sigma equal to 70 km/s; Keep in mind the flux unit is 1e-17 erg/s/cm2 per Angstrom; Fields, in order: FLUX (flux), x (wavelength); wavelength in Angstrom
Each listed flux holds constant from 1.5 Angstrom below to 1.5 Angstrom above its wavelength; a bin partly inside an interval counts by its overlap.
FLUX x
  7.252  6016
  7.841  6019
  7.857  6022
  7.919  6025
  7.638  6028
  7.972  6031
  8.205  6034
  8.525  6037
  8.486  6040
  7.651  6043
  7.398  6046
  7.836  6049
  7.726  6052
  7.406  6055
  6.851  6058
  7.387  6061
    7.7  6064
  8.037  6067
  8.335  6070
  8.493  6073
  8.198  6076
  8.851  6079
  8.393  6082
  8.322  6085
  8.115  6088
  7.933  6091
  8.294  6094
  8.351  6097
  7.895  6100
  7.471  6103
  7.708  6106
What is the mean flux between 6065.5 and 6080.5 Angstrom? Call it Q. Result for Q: 8.38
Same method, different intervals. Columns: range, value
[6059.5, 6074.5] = 7.99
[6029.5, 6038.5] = 8.23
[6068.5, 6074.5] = 8.41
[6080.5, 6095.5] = 8.21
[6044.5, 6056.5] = 7.59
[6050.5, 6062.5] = 7.34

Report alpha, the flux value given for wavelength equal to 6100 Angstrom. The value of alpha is 7.895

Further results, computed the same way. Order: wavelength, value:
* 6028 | 7.638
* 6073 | 8.493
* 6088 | 8.115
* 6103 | 7.471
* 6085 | 8.322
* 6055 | 7.406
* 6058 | 6.851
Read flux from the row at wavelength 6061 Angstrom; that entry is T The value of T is 7.387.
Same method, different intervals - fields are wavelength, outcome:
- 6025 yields 7.919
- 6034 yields 8.205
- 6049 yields 7.836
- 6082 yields 8.393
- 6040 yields 8.486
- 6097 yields 8.351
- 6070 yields 8.335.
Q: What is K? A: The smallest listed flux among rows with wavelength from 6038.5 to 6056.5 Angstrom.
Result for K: 7.398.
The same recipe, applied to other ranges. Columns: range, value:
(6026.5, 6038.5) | 7.638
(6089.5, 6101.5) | 7.895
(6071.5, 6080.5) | 8.198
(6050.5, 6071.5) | 6.851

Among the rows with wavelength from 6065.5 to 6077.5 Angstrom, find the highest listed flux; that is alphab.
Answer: 8.493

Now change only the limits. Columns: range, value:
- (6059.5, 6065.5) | 7.7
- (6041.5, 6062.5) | 7.836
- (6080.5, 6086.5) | 8.393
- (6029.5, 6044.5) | 8.525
